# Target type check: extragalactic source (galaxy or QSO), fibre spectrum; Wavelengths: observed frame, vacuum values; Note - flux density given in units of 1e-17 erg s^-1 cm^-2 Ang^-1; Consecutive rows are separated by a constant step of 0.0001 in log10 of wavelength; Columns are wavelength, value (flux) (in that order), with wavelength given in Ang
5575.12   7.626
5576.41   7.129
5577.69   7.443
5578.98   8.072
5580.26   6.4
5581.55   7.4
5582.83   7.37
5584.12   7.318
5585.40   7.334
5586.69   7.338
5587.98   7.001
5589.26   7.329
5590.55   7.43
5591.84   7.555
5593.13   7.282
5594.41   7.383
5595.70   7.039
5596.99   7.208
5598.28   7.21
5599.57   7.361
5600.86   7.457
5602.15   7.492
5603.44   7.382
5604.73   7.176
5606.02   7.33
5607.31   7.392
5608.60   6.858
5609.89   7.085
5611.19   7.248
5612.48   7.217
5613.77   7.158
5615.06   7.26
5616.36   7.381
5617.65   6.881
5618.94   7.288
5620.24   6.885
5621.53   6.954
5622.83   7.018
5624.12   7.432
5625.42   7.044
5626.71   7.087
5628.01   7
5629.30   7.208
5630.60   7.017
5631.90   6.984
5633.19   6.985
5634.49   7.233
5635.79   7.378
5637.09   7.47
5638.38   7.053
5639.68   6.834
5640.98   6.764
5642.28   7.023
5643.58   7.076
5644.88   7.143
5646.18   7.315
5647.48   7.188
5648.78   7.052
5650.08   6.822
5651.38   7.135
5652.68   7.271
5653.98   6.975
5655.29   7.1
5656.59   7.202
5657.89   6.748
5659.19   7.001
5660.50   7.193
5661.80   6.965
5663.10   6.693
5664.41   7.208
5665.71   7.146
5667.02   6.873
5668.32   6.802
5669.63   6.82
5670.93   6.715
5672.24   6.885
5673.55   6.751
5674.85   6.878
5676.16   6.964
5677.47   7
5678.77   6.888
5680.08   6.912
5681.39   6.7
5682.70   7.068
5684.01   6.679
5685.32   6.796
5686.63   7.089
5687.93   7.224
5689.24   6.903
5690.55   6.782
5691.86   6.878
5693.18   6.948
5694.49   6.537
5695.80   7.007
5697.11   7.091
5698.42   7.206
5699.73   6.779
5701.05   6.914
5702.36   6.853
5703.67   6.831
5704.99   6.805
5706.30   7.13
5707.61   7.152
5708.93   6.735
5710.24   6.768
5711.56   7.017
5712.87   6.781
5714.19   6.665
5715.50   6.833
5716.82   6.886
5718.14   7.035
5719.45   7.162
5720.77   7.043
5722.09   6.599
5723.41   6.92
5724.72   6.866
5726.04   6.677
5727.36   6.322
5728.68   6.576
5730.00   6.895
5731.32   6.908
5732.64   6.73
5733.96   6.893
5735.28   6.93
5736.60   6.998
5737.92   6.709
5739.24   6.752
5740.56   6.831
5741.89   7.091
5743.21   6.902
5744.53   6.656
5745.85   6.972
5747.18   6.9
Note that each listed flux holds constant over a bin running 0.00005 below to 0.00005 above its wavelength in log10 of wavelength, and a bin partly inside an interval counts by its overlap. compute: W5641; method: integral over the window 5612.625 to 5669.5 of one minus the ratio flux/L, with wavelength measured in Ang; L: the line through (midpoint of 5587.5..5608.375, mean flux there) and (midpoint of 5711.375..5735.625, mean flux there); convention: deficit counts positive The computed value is 0.5 Ang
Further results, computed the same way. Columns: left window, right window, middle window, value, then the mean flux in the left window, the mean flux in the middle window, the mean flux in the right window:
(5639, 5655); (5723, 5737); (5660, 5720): 0.0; 7.05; 6.91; 6.79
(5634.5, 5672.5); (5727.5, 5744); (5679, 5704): 0.1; 7.03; 6.91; 6.83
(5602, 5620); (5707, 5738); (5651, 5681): 0.3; 7.21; 6.96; 6.84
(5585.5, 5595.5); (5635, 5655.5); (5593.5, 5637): 0.2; 7.32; 7.19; 7.1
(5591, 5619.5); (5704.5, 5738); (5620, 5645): 0.3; 7.26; 7.08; 6.85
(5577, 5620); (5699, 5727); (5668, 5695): 0.4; 7.27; 6.87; 6.87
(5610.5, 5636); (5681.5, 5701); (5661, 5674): 0.2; 7.13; 6.89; 6.92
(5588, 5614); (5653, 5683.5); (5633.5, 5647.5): -0.1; 7.28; 7.13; 6.94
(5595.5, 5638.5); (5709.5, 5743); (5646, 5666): 0.0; 7.18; 7.06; 6.84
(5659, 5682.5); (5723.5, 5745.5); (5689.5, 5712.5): -0.2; 6.91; 6.91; 6.8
